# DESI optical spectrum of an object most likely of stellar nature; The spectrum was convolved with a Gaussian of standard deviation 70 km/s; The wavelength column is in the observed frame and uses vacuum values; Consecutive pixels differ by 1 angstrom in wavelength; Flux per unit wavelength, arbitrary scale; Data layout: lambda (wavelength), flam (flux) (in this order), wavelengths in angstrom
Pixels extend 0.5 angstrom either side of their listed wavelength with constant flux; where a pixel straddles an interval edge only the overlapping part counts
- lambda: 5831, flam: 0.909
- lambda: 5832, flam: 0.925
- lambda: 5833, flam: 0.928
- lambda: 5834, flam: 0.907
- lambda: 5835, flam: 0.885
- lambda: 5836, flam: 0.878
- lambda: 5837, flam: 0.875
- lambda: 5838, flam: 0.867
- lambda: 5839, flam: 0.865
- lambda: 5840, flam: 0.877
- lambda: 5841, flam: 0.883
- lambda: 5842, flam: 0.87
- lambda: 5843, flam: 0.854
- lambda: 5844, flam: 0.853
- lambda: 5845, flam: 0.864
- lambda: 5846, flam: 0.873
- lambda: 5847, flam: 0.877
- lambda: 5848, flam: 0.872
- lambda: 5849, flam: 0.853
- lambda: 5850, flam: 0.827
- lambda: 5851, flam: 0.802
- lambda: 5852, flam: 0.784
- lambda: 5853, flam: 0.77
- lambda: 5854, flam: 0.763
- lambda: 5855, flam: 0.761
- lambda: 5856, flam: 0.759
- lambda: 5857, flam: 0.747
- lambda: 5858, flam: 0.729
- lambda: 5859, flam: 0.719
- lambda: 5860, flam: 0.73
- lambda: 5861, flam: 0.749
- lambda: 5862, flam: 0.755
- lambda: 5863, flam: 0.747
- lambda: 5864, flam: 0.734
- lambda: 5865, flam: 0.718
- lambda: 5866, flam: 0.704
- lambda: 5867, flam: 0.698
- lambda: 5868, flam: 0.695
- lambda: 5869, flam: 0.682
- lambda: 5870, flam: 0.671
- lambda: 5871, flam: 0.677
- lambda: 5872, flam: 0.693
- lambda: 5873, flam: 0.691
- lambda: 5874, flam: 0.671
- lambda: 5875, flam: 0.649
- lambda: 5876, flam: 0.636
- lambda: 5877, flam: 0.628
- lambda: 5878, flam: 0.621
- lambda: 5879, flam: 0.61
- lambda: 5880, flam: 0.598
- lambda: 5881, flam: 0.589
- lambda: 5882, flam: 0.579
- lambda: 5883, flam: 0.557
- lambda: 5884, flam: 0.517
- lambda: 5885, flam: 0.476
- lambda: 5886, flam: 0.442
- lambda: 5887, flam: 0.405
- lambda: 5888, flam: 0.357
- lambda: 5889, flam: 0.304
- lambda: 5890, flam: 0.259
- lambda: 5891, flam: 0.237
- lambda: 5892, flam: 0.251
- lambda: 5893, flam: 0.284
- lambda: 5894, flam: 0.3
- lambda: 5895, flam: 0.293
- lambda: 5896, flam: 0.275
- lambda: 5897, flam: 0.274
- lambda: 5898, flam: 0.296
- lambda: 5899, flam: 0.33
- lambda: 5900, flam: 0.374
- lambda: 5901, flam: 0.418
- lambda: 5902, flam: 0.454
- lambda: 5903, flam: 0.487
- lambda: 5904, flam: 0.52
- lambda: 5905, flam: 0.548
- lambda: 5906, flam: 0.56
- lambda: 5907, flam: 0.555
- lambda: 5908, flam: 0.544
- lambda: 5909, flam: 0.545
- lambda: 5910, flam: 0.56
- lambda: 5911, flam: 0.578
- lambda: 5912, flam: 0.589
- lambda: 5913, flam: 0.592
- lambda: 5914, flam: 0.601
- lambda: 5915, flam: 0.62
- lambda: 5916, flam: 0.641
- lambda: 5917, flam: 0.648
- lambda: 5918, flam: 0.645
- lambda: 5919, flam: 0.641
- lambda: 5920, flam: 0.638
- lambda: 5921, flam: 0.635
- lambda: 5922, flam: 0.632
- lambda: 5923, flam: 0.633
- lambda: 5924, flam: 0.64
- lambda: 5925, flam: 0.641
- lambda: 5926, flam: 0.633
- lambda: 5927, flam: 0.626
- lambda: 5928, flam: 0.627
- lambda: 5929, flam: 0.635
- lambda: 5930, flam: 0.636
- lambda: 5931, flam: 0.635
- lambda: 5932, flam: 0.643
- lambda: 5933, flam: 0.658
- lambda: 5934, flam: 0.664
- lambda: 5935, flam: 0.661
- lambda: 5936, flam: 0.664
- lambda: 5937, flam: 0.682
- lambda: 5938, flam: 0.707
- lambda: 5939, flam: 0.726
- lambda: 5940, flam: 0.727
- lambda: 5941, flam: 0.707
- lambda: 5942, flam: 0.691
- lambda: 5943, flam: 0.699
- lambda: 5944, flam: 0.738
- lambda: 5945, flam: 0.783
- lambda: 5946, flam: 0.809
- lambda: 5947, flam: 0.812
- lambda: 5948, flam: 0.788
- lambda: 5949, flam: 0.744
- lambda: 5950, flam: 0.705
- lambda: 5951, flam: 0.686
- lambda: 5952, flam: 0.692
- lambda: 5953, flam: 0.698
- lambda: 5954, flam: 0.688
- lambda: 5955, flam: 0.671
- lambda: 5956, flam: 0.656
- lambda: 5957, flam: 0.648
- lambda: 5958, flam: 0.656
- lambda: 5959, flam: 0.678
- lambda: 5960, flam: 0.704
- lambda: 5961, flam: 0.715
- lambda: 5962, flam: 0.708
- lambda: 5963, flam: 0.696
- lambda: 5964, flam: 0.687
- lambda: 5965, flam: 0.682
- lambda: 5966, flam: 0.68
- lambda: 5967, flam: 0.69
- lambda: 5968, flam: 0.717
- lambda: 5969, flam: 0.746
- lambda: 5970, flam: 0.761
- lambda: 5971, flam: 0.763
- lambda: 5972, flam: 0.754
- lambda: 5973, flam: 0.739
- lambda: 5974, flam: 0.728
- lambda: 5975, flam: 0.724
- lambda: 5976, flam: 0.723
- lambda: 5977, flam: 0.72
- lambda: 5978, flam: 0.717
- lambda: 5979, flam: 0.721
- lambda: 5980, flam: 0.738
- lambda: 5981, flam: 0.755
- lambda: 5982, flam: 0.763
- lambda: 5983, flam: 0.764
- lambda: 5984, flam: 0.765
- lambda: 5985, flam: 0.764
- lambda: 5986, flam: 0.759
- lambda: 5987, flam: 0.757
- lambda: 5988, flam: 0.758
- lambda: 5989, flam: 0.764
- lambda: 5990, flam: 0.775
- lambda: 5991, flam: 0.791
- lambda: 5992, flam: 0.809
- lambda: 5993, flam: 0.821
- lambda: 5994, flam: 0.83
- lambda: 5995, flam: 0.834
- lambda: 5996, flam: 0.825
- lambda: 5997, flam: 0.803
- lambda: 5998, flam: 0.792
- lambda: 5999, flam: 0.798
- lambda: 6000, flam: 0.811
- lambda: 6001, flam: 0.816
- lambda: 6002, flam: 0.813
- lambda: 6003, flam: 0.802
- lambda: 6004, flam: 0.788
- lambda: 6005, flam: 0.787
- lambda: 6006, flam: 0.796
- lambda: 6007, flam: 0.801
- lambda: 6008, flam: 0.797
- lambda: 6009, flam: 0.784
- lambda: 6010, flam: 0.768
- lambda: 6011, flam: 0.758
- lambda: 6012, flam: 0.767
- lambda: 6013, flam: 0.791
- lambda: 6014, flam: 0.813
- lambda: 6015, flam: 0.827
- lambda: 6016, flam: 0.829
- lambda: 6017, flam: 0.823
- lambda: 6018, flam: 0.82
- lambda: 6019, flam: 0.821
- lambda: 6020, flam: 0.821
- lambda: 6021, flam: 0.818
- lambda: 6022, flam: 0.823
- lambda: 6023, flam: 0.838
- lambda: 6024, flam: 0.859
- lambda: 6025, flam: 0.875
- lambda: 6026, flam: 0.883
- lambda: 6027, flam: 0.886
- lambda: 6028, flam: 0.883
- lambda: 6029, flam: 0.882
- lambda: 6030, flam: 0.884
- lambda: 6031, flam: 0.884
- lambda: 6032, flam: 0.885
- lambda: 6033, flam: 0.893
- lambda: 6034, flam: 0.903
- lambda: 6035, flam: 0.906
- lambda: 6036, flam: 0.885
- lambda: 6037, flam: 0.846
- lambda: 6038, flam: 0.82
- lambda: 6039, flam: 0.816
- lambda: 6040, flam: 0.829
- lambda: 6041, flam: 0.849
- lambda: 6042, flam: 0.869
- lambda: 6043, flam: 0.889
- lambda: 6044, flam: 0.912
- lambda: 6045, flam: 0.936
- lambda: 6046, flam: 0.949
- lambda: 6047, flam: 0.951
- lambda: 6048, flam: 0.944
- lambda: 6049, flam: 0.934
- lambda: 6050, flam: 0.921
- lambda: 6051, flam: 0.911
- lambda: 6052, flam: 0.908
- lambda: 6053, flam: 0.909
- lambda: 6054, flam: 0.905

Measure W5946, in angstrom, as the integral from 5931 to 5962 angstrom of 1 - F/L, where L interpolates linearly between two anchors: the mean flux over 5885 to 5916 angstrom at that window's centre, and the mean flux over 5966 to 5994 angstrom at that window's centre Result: -4.38 angstrom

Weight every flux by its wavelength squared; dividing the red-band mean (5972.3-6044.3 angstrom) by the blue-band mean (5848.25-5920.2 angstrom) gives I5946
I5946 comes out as 1.5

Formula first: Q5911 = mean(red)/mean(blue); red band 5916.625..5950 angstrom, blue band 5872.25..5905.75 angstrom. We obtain 1.5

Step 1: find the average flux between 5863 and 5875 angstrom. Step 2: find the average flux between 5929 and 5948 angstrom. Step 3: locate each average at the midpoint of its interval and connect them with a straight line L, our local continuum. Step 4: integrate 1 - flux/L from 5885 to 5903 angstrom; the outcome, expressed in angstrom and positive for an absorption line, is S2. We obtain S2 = 9.3 angstrom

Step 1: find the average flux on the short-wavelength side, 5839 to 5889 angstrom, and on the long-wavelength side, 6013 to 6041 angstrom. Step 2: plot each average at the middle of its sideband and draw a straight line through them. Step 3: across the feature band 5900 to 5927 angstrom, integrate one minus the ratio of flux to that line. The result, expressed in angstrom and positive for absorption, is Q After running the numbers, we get 6.1 angstrom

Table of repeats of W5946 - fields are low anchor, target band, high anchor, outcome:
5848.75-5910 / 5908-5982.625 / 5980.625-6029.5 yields 1.3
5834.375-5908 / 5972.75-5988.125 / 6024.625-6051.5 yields 1.1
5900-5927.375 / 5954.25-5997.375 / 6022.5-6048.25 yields -0.1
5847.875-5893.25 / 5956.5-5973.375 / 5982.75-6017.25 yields 1.0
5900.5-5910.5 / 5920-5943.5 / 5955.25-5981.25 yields -2.4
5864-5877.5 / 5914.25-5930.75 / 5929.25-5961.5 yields 1.4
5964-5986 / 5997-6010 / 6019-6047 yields 0.1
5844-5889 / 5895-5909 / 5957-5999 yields 5.4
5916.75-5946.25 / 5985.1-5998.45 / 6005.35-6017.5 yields -0.5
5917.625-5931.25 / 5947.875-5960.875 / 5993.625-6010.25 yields 0.2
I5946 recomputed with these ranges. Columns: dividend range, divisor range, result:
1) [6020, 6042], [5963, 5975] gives 1.22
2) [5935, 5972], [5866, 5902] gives 1.49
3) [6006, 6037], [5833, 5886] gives 1.19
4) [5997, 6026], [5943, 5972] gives 1.15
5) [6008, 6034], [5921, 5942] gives 1.31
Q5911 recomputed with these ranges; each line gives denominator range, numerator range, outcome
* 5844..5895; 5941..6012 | 1.17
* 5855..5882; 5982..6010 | 1.15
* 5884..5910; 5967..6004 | 1.94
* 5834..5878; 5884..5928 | 0.63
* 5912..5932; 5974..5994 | 1.20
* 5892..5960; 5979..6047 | 1.37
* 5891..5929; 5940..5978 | 1.39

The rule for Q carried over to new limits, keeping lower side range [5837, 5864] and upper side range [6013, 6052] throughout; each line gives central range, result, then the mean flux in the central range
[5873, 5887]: 4.1 angstrom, 0.58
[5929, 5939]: 2.1 angstrom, 0.663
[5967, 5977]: 1.3 angstrom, 0.736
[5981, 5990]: 1.0 angstrom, 0.762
